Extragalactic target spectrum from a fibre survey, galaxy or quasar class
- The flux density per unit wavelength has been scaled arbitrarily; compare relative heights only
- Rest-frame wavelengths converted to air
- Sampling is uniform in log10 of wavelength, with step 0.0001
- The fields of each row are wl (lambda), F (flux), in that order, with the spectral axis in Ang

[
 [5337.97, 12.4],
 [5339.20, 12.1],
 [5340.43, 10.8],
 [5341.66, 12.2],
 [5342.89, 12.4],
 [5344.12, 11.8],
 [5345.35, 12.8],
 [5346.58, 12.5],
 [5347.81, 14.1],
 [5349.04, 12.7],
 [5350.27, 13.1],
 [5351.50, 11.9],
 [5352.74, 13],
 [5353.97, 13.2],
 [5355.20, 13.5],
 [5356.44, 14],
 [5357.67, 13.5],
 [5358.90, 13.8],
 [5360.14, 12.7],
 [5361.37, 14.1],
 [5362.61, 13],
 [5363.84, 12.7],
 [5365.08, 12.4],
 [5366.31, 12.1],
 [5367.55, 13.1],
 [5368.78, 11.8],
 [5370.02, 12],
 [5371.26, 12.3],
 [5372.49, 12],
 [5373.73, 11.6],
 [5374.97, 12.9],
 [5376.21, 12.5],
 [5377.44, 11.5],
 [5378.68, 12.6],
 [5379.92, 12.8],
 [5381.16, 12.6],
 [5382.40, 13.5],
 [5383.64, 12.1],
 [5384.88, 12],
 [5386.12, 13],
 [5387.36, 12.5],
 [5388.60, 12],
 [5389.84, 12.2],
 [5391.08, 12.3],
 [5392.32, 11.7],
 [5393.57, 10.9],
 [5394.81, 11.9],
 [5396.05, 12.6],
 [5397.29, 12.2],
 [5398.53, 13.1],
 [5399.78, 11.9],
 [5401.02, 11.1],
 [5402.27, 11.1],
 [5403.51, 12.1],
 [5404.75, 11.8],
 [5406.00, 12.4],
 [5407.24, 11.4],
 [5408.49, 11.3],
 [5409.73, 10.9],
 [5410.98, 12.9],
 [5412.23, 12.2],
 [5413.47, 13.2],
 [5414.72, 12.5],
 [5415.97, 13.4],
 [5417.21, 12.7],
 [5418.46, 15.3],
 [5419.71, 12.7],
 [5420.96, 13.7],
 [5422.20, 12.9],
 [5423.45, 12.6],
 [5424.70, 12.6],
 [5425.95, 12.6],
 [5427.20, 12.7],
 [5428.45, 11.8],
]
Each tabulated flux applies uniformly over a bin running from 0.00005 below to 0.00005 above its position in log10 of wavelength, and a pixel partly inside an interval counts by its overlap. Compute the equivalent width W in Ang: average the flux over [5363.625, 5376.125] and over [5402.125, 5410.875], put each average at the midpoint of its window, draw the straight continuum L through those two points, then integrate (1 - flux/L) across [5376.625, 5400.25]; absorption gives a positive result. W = -0.6 Ang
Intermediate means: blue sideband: 12.3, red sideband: 11.7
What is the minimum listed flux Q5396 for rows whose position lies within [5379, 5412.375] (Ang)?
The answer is 10.9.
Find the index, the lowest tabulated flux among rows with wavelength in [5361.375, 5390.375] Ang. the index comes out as 11.5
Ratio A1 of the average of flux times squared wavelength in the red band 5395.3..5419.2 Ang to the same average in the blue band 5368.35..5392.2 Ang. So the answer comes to 1.01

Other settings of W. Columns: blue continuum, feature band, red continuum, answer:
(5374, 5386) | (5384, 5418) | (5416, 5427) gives 1.8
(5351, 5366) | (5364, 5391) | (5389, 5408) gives 0.4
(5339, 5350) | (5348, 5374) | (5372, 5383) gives -0.8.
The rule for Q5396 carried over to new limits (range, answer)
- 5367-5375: 11.6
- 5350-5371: 11.8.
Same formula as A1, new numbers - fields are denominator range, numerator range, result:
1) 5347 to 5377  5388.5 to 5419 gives 0.97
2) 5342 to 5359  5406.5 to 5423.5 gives 1.00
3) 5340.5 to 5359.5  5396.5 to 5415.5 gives 0.95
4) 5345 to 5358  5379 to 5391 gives 0.97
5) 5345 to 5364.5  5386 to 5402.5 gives 0.93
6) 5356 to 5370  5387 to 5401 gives 0.94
